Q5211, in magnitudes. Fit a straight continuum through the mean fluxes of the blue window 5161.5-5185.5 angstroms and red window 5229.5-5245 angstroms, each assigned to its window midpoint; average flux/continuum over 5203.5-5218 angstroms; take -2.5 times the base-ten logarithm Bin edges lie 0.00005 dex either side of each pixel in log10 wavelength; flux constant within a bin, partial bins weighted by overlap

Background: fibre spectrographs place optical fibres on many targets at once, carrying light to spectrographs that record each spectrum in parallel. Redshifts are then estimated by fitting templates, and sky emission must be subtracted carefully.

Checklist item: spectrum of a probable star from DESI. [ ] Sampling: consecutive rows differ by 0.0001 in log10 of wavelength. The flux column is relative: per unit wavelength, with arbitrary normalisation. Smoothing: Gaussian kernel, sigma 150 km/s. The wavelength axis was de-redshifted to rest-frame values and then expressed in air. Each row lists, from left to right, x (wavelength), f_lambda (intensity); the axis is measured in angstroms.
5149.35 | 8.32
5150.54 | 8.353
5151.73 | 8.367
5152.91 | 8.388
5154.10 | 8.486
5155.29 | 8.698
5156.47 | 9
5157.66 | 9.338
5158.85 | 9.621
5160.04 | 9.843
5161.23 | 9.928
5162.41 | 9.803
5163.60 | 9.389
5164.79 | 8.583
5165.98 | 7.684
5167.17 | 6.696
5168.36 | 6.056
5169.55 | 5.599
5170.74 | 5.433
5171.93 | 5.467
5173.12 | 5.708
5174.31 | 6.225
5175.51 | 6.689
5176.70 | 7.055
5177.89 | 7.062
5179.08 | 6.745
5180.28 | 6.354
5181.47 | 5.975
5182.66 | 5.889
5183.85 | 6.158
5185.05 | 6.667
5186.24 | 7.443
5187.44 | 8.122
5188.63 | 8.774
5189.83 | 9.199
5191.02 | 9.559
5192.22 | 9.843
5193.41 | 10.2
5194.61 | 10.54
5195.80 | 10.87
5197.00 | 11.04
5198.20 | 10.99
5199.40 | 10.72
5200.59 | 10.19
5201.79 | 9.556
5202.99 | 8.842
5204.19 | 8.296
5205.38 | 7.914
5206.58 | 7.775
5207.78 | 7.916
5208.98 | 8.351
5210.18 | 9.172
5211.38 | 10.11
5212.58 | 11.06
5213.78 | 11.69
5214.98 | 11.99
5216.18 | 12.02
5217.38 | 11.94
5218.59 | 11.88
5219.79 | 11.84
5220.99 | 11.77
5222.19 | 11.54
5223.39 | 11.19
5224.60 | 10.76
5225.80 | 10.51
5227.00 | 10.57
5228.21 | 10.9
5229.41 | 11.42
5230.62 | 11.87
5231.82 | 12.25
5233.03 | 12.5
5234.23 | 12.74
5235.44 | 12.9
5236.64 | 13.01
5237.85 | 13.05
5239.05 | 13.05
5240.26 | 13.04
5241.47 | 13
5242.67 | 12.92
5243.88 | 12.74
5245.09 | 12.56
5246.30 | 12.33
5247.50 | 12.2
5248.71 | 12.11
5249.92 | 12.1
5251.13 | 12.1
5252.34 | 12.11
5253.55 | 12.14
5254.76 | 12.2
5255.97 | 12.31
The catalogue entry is 0.05 mag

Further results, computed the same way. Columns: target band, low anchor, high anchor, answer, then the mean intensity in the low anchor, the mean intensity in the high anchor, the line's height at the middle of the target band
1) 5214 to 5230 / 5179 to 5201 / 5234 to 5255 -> -0.044 mag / 8.73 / 12.6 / 11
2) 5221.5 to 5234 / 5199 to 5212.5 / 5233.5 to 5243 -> 0.029 mag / 9.04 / 13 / 11.7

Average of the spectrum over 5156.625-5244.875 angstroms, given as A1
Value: 9.66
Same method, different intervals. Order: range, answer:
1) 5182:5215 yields 9.19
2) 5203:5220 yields 10.1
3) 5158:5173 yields 7.8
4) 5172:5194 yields 7.38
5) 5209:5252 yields 11.9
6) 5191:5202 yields 10.4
